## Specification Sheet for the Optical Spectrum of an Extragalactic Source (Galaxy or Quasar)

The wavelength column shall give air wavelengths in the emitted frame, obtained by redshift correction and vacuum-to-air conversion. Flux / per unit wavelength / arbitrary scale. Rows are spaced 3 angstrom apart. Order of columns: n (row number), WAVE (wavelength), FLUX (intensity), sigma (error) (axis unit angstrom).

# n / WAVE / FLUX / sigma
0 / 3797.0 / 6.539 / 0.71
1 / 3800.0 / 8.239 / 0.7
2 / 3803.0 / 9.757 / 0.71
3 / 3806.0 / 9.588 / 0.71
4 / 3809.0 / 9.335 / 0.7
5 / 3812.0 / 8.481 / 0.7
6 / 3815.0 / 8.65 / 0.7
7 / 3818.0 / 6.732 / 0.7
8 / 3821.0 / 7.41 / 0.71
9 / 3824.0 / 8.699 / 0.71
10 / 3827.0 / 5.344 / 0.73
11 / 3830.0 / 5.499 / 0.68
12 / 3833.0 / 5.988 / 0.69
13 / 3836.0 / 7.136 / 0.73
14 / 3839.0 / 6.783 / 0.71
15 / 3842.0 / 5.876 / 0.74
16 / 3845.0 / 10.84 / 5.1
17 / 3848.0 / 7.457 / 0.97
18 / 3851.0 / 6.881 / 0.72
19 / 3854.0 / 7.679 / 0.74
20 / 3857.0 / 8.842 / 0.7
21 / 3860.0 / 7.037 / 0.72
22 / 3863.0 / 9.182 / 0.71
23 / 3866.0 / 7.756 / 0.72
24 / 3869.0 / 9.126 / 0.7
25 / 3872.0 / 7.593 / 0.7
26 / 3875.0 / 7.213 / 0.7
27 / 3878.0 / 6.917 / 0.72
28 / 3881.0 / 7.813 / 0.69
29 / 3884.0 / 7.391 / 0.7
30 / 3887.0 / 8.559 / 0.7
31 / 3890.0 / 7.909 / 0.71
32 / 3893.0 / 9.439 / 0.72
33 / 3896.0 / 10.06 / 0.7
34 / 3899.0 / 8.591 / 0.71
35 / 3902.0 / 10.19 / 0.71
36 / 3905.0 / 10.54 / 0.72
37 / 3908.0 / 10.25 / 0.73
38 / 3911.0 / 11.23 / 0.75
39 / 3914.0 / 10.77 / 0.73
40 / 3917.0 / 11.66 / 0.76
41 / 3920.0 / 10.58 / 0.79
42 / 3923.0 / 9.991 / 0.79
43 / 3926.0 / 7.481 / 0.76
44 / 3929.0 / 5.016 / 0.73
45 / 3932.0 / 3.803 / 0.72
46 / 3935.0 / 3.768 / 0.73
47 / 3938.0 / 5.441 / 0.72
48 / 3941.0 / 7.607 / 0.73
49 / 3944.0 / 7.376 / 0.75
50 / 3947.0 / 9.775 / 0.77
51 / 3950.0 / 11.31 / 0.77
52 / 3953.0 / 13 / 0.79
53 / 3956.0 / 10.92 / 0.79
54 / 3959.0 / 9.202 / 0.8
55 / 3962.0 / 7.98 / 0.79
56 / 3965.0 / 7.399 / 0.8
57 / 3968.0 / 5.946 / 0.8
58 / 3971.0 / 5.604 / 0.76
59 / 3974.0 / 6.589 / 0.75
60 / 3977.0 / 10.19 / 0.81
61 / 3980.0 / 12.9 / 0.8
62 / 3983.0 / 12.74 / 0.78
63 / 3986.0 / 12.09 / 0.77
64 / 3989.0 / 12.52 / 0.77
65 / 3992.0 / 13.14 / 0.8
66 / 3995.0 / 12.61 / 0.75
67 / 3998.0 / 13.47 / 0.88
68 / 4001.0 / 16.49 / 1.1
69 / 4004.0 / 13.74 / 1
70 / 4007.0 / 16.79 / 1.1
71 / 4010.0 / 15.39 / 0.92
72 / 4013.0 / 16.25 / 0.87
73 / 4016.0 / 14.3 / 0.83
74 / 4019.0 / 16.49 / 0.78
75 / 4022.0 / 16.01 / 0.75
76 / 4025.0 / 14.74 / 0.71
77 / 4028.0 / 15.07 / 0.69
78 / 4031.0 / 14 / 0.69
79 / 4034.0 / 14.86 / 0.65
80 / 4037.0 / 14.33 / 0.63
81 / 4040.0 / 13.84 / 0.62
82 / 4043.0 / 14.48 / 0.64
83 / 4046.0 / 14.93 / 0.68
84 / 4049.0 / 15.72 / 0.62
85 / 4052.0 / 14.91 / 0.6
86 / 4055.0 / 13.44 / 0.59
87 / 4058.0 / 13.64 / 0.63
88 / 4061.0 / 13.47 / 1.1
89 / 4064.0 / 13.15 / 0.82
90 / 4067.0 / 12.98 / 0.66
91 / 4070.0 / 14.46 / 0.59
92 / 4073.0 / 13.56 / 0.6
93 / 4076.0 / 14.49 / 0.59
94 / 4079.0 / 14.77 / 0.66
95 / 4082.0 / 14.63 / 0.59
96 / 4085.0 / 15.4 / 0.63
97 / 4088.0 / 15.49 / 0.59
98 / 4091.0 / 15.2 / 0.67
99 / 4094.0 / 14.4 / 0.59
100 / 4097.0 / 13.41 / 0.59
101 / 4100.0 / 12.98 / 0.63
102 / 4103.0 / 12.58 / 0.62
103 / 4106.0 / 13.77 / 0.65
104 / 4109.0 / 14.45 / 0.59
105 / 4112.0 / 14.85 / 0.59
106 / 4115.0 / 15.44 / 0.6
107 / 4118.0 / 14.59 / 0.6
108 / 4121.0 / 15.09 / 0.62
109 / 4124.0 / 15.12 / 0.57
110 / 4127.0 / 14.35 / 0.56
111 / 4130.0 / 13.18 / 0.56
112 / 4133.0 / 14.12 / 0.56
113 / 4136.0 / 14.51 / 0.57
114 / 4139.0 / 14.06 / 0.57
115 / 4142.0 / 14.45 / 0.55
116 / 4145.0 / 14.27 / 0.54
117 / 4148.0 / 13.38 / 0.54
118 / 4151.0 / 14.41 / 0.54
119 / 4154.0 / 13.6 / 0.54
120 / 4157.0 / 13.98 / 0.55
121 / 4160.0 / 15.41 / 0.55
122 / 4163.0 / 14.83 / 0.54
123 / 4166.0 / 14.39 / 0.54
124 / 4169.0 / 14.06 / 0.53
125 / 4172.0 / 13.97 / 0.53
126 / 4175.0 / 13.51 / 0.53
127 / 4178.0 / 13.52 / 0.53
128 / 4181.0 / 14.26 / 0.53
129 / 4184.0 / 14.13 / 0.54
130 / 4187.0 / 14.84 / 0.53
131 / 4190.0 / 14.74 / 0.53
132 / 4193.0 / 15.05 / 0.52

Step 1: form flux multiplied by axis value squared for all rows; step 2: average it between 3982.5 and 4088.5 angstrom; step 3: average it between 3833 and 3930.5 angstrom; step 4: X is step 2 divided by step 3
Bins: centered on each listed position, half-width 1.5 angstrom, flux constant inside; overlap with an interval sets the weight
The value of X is 1.83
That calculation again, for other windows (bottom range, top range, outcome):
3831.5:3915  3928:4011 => 1.27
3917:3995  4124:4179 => 1.72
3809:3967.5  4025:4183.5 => 1.93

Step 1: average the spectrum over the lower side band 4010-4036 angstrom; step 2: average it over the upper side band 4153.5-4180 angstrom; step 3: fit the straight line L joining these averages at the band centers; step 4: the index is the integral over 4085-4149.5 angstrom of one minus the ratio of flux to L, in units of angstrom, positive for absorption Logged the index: 1.0 angstrom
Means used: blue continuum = 15.2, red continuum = 14.2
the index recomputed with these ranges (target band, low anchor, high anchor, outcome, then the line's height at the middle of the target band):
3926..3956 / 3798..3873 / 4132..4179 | 7.1 angstrom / 9.92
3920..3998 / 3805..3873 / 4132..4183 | 8.6 angstrom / 10.1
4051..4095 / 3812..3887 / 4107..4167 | -4.7 angstrom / 12.9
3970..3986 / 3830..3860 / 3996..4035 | 4.2 angstrom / 13.5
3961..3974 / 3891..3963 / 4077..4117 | 4.6 angstrom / 10.3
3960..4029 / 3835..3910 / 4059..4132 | -5.0 angstrom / 11.6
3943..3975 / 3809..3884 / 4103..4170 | 4.6 angstrom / 10.2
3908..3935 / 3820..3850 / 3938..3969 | -0.7 angstrom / 8.43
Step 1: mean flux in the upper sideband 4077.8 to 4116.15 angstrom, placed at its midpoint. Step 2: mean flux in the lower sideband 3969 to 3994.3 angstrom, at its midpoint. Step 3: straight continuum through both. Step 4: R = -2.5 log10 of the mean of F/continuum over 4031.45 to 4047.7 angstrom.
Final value -0.15 mag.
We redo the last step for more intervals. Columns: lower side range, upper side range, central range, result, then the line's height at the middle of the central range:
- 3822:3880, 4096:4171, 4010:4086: -0.20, 12.2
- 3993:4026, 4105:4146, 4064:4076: 0.08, 14.8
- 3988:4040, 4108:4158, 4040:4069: 0.04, 14.6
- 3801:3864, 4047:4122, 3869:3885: 0.18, 8.91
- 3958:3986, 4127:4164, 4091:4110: -0.07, 12.8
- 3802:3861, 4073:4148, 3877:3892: 0.15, 8.96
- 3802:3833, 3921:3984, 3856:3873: -0.04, 7.98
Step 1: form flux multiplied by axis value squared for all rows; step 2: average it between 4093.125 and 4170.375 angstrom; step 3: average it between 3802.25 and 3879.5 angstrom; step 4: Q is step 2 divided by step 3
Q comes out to 2.1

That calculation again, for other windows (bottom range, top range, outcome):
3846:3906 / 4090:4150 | 1.93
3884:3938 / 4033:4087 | 1.78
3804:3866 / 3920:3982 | 1.13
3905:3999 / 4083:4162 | 1.65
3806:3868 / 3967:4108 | 1.99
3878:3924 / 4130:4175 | 1.68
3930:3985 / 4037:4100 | 1.79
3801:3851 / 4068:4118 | 2.13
